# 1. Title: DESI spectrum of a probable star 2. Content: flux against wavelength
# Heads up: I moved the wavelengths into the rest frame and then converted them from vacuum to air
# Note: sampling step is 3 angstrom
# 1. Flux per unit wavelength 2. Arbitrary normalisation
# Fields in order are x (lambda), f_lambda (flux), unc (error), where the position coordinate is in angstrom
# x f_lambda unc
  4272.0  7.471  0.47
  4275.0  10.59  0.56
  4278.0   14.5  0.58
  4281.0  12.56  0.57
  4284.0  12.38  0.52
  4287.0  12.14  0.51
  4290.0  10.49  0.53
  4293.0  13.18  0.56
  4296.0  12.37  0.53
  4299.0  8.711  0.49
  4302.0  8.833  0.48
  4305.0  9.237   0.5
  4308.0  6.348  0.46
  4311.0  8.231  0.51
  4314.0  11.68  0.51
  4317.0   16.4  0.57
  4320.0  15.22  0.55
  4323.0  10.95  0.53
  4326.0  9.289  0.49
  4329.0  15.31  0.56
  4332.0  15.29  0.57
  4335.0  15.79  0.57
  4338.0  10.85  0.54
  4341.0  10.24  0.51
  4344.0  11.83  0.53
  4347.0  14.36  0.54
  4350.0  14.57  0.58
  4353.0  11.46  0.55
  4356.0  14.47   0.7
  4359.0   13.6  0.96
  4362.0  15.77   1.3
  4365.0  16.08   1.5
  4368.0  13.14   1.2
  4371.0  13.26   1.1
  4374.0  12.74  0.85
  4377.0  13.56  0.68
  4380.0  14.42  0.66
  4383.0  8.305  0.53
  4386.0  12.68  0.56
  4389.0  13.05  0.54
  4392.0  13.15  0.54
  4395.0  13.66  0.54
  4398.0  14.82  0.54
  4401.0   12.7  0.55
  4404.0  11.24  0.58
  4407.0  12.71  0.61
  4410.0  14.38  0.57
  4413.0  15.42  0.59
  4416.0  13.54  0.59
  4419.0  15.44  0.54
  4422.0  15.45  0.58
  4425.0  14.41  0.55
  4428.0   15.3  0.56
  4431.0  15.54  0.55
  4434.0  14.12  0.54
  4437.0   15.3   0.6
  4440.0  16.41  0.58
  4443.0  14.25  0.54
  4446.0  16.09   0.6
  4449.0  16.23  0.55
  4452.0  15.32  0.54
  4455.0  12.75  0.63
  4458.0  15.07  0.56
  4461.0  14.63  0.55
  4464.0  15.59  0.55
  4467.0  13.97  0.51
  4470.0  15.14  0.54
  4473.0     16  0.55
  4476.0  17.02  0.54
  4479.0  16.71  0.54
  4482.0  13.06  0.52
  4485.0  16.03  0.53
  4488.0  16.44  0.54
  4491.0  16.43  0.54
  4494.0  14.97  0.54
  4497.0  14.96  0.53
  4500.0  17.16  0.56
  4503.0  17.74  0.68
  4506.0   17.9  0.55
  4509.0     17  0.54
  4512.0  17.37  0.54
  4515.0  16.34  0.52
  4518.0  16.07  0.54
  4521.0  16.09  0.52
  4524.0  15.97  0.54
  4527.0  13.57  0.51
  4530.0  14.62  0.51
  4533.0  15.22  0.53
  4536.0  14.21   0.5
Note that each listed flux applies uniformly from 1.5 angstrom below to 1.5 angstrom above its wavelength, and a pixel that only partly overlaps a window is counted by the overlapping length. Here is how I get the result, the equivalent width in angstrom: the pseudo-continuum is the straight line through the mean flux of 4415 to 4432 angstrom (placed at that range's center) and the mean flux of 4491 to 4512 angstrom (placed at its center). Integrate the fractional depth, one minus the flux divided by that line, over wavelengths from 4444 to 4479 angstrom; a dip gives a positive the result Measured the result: 1.09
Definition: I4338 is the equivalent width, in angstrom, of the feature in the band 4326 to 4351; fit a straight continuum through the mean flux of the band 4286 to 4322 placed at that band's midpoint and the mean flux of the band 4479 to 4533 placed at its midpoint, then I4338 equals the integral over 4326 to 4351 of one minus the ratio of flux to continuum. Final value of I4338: -2.9 angstrom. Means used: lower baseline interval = 11.1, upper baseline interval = 16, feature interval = 13.3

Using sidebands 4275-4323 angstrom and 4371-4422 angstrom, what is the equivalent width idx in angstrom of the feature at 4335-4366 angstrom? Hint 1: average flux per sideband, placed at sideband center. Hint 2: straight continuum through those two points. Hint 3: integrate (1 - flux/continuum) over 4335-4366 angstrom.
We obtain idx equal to -2.4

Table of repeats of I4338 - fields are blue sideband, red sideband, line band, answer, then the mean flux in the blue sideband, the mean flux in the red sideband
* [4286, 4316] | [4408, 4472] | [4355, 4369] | -2.7 angstrom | 10.2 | 15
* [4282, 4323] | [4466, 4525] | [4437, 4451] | -0.8 angstrom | 11.2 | 16.1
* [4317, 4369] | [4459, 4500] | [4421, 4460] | -0.4 angstrom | 13.5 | 15.5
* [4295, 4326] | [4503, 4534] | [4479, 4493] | -0.3 angstrom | 10.7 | 16.1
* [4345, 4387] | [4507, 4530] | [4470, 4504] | -1.1 angstrom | 13.4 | 16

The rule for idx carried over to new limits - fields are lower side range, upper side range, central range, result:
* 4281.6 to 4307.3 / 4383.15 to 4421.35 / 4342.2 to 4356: -1.14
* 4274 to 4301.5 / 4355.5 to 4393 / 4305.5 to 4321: 1.23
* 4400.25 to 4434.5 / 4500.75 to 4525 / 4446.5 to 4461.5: 0.32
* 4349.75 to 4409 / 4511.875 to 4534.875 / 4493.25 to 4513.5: -2.10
